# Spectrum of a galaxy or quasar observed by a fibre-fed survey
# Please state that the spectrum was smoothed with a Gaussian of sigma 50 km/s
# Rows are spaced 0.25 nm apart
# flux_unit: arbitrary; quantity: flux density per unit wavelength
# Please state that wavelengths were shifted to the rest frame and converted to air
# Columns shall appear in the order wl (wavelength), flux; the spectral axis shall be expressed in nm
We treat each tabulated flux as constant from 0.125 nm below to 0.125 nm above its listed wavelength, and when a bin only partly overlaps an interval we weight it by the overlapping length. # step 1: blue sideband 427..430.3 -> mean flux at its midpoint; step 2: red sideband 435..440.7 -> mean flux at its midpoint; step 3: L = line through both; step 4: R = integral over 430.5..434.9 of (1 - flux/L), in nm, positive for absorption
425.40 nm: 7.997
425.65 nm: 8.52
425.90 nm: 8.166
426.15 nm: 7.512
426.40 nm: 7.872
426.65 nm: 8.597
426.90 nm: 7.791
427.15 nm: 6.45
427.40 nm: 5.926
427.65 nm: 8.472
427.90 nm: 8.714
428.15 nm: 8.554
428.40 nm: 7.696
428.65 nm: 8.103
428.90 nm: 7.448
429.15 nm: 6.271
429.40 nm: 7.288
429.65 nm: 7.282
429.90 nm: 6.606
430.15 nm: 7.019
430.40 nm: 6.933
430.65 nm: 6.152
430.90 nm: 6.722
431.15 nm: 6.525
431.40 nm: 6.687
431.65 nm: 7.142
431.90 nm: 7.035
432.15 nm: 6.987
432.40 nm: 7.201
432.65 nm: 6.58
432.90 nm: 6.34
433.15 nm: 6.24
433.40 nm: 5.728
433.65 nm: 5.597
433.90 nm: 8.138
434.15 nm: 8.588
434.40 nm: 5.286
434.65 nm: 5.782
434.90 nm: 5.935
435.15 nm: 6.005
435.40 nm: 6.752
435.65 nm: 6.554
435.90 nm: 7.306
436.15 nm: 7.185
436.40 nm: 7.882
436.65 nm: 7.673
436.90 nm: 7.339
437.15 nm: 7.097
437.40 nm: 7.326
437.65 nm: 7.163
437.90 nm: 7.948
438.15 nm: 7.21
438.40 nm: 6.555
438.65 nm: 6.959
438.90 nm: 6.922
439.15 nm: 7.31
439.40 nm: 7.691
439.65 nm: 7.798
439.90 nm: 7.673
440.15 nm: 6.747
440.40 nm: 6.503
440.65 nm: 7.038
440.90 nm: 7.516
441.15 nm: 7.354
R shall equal 0.40 nm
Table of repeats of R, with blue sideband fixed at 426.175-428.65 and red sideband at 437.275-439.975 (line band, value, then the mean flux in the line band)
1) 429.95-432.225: 0.25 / 6.79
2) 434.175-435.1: 0.18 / 6.01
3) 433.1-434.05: 0.13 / 6.5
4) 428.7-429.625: 0.07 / 7.12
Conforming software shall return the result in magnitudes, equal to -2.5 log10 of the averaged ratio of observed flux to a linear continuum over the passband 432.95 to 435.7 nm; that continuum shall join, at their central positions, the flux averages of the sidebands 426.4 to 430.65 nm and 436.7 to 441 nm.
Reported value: 0.14 mag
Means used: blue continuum 7.42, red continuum 7.23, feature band 6.41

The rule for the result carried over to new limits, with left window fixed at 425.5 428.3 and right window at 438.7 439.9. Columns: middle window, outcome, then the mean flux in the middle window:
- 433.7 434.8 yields 0.12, 6.83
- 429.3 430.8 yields 0.13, 6.87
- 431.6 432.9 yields 0.11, 6.92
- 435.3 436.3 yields 0.09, 6.98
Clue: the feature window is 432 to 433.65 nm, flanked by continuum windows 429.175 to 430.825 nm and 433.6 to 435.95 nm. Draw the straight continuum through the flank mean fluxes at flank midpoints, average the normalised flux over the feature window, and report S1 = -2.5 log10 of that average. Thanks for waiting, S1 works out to 0.04 mag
